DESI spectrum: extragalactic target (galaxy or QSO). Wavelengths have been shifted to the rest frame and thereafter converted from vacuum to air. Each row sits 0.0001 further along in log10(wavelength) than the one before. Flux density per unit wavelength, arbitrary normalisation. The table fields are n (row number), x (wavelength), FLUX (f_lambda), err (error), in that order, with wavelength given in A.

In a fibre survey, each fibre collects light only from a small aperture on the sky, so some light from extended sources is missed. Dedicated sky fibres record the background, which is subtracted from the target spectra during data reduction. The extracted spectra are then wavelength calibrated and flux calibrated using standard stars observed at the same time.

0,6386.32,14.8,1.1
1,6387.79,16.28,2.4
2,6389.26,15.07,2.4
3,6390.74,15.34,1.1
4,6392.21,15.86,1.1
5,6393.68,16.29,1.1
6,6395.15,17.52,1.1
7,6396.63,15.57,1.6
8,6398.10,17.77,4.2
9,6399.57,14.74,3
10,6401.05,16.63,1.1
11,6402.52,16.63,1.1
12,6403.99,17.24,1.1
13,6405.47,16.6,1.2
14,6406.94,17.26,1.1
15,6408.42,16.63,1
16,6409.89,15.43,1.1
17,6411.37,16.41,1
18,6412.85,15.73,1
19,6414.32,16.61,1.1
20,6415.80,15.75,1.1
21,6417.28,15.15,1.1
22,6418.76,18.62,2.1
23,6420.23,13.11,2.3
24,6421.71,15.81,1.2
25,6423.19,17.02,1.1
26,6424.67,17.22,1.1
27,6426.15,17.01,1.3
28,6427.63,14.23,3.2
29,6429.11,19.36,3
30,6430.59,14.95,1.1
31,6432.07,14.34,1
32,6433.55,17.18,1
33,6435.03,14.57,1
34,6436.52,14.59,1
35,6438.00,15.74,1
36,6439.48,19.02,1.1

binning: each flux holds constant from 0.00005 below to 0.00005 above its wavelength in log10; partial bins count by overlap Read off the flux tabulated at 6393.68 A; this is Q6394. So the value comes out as 16.29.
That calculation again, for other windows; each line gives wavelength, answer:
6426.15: 17.01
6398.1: 17.77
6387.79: 16.28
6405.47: 16.6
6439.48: 19.02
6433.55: 17.18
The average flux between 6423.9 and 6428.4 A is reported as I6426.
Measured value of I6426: 16.2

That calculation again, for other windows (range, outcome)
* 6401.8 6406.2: 16.8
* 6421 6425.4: 16.7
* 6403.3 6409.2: 16.9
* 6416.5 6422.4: 15.7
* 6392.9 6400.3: 16.4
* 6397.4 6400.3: 16.3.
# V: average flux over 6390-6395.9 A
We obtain 16.2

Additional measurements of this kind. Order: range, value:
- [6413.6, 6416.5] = 16.2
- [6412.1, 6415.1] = 16.2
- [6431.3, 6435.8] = 15.3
